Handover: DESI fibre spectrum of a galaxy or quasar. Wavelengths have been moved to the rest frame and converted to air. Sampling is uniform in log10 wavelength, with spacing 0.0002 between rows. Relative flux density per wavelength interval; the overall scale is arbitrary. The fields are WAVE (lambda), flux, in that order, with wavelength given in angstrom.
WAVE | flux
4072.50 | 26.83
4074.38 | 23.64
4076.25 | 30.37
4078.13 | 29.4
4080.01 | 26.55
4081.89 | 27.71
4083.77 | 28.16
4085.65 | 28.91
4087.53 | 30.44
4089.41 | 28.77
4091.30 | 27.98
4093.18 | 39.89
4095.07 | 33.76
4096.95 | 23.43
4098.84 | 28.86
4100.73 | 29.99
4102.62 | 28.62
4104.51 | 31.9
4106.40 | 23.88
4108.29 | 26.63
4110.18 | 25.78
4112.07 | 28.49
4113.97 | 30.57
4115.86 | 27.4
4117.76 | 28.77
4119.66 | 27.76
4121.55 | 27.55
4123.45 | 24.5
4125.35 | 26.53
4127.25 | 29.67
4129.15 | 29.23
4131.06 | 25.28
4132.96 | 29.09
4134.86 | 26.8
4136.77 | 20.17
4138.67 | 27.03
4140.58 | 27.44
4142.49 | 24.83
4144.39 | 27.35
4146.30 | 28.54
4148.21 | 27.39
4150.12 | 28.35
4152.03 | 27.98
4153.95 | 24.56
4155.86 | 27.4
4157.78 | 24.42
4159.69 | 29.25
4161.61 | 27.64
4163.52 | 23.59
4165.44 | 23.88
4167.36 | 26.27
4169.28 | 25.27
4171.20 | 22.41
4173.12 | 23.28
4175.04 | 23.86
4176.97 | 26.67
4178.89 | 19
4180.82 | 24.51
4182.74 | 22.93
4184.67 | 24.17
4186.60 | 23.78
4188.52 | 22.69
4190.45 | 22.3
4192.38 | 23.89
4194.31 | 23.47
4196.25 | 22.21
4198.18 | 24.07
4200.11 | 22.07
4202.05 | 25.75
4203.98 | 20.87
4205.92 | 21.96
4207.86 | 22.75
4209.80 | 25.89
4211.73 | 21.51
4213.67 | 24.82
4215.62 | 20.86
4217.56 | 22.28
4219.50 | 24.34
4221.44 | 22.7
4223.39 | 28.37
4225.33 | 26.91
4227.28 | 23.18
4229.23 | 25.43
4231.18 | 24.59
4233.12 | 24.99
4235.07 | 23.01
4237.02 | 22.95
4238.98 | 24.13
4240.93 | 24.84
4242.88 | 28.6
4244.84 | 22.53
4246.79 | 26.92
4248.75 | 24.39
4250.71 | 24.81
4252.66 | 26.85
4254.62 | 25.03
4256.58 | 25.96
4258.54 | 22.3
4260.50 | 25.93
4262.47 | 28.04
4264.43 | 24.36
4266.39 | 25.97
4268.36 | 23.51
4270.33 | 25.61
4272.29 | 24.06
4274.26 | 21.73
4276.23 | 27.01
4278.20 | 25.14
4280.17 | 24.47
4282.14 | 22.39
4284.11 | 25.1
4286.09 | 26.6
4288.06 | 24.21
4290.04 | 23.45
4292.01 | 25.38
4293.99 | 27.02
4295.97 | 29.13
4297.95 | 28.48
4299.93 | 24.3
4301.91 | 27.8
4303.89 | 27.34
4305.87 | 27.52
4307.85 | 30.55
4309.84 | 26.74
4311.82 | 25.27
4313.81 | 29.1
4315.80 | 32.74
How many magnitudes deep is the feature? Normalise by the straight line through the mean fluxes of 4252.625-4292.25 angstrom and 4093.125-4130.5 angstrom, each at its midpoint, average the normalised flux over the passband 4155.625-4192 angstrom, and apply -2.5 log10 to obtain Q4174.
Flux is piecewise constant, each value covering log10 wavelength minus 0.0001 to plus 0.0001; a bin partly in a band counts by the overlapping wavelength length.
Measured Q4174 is 0.11 mag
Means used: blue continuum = 28.4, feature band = 24.3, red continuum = 24.9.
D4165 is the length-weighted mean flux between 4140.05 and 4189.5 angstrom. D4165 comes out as 25.3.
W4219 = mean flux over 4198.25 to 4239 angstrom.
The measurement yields 23.8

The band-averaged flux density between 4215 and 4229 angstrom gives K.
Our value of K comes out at 24.2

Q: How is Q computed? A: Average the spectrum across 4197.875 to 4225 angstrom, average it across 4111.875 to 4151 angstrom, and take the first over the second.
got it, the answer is 0.86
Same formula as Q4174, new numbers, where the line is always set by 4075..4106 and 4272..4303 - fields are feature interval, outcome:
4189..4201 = 0.188 mag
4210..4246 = 0.101 mag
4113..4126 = 0.050 mag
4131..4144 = 0.104 mag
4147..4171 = 0.075 mag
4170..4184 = 0.189 mag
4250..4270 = 0.030 mag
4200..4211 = 0.166 mag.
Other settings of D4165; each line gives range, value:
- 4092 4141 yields 28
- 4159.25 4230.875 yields 23.9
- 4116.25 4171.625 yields 26.6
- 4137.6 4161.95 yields 27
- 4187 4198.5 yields 23.1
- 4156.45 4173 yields 25.3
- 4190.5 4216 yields 23.1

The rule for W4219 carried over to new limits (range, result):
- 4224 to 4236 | 24.8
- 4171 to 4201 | 23.2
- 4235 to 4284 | 24.9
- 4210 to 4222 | 23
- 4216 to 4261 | 24.8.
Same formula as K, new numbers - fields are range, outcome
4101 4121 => 28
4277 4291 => 24.5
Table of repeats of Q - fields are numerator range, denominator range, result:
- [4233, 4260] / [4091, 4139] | 0.88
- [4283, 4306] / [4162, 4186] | 1.10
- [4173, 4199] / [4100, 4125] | 0.84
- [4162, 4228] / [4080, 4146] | 0.84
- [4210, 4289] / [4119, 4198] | 0.97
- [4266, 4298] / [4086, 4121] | 0.87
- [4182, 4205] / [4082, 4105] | 0.77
